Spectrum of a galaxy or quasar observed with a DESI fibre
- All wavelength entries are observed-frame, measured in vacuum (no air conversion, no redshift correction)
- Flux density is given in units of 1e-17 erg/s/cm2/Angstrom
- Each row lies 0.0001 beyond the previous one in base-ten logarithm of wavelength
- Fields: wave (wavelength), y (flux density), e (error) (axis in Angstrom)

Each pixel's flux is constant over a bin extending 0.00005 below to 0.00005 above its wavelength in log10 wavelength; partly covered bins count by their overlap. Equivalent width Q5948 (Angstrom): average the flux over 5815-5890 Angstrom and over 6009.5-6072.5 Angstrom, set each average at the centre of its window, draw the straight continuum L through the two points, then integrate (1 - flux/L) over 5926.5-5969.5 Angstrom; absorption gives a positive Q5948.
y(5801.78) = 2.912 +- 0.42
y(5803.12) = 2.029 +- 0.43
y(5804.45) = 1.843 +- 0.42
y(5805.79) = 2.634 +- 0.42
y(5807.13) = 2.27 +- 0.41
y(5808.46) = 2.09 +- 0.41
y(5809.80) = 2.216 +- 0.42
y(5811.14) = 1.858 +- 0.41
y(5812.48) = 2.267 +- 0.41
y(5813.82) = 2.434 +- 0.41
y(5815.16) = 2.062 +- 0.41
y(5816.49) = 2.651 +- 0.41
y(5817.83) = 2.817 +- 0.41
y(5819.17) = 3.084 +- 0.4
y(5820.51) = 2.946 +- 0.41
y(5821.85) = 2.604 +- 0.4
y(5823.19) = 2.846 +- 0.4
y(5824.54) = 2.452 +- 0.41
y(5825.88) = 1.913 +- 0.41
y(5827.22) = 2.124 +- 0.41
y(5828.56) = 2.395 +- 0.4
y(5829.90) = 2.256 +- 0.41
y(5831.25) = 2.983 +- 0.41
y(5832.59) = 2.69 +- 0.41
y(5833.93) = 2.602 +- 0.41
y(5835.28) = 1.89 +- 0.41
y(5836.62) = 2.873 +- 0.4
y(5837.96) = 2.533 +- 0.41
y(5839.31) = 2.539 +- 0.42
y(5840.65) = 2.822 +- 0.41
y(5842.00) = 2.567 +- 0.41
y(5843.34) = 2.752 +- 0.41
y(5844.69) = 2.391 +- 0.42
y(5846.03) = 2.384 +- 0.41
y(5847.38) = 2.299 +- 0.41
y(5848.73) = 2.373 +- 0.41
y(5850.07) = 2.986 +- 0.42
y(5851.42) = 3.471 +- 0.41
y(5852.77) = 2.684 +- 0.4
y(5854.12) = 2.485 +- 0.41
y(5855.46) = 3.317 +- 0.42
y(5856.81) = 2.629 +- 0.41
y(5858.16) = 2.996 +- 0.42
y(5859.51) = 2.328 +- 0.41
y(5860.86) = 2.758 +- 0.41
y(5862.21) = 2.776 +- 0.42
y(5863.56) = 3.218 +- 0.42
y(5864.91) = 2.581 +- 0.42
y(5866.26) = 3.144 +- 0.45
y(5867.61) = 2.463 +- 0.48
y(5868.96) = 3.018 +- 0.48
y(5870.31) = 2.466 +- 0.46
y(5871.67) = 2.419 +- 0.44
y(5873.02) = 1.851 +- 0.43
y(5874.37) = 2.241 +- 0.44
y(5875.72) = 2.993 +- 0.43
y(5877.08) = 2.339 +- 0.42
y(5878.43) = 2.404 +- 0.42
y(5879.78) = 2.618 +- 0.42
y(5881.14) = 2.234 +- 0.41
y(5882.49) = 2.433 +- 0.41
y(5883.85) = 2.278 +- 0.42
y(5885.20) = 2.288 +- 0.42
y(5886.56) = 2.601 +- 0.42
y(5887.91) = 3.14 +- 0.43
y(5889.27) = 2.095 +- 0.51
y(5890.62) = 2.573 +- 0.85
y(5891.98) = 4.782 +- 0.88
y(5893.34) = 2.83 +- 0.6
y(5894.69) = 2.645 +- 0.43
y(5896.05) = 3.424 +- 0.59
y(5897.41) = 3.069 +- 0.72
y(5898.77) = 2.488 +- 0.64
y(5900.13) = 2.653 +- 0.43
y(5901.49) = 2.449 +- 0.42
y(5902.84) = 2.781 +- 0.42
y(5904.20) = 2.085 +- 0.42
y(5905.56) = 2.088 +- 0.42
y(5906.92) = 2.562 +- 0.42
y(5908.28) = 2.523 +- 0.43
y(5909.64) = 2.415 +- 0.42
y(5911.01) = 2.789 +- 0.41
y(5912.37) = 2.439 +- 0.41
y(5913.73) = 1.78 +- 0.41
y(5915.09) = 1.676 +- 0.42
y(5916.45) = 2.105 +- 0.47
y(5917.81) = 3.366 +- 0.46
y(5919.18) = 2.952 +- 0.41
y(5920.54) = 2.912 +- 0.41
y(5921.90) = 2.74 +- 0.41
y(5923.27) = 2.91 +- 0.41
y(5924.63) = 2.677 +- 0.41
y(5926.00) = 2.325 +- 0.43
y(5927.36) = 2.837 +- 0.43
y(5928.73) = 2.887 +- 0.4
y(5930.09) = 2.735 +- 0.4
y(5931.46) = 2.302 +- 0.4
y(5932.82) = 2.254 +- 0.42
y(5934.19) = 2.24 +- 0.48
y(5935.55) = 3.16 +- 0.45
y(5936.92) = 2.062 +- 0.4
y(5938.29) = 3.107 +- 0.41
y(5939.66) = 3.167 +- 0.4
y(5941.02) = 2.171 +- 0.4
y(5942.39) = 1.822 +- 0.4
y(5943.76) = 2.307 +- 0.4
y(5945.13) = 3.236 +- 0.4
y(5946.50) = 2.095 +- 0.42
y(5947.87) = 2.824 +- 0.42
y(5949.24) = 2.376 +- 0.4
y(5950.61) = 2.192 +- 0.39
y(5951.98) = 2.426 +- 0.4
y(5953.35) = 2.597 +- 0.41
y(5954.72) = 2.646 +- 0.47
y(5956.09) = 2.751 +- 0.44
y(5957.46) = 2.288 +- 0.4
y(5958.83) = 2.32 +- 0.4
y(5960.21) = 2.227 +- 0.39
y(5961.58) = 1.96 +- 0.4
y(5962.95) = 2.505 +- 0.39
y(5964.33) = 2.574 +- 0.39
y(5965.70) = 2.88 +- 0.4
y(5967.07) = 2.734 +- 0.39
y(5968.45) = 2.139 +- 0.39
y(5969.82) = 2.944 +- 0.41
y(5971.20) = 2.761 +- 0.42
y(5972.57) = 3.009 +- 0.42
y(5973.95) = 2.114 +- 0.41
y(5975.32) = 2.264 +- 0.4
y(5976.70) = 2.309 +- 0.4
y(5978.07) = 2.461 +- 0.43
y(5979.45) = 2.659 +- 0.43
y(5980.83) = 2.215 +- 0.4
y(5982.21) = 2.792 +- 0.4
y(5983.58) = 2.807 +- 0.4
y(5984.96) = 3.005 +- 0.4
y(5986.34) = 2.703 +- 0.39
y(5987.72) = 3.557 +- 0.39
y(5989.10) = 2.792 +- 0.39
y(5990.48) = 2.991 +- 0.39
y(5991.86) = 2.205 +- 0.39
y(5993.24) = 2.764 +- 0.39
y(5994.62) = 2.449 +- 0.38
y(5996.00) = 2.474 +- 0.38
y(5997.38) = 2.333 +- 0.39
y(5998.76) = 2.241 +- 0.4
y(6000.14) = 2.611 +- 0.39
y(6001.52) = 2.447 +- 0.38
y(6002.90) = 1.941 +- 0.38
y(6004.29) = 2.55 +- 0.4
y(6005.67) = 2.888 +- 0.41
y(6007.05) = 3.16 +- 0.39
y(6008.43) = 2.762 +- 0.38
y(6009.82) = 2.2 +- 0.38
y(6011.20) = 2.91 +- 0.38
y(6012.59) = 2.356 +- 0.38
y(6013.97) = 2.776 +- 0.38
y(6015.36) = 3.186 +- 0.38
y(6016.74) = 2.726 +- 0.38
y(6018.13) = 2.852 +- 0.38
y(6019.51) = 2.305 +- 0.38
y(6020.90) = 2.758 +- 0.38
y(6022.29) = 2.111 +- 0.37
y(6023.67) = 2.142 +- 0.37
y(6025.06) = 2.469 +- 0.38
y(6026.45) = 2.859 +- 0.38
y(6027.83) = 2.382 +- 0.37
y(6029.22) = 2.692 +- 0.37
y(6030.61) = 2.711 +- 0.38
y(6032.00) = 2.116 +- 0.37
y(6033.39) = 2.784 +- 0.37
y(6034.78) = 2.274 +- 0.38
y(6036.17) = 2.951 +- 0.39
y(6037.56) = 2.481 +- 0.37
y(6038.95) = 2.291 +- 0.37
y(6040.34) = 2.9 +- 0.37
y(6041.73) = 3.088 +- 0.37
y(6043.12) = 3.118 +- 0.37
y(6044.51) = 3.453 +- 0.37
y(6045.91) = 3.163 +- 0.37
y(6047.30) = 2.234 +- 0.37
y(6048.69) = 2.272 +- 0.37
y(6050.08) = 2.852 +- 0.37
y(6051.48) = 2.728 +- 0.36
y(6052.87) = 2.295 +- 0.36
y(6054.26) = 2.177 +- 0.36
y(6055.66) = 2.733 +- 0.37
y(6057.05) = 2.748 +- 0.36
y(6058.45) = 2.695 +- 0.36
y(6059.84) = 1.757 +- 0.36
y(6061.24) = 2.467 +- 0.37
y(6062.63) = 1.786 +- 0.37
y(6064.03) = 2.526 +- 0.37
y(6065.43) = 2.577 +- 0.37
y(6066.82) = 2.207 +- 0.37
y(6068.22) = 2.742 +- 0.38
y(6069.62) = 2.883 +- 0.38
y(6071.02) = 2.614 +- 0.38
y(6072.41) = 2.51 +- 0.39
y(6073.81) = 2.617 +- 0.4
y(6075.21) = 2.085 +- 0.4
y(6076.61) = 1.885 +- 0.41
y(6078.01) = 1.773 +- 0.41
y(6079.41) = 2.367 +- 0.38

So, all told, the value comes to 1.3 Angstrom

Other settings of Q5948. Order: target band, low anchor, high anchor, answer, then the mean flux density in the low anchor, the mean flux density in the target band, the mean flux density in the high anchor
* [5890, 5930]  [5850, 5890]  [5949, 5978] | -1.8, 2.64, 2.68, 2.48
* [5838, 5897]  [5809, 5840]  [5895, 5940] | -3.6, 2.48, 2.69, 2.6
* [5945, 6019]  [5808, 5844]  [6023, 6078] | -1.9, 2.49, 2.59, 2.54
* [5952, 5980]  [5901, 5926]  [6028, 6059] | 0.7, 2.51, 2.5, 2.67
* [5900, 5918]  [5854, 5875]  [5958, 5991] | 1.9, 2.67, 2.38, 2.61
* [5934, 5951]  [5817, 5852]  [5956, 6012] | 0.3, 2.6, 2.53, 2.58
